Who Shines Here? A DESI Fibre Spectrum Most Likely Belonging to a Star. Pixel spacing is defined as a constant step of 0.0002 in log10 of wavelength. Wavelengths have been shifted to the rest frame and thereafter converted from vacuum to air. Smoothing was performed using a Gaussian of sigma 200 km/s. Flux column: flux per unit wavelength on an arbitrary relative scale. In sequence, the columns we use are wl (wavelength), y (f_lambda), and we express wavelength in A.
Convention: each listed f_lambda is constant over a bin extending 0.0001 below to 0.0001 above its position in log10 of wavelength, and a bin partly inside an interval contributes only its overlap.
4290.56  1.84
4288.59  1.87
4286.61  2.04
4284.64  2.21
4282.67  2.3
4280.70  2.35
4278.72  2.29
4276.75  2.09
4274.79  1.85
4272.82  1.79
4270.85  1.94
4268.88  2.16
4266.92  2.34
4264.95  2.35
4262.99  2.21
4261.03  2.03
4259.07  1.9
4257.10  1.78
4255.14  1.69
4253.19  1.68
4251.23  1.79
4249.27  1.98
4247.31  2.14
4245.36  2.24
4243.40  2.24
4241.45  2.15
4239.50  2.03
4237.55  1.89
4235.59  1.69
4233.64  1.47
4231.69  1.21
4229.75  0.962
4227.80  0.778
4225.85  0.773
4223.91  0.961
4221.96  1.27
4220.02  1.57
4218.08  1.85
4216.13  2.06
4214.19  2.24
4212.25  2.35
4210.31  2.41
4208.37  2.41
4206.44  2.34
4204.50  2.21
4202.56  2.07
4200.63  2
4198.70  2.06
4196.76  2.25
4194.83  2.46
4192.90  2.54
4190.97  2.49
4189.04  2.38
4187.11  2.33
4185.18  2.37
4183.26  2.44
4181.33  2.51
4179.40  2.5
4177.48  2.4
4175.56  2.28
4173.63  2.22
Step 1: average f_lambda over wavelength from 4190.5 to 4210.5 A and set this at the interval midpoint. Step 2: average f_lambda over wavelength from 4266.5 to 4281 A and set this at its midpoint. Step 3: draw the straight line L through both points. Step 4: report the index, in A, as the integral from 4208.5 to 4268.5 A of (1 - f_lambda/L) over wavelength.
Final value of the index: 10.0 A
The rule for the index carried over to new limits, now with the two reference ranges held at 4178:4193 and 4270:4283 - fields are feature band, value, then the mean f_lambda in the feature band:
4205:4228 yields 5.3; 1.79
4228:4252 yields 4.7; 1.78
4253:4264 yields 1.3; 1.9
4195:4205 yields 1.0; 2.14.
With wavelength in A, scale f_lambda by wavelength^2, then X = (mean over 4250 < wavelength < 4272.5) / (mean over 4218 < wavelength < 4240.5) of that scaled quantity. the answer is 1.49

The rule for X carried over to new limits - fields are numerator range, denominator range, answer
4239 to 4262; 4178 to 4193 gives 0.83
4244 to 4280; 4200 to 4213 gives 0.92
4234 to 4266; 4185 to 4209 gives 0.88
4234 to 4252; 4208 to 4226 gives 1.12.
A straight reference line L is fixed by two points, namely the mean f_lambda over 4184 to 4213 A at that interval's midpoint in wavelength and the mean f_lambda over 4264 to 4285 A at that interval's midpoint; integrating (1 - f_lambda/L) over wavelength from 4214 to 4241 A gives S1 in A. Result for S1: 9.3 A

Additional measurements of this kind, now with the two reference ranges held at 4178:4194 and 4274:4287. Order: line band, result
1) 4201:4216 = 0.72 A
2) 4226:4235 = 4.72 A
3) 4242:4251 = 0.60 A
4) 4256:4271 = 0.86 A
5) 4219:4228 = 4.77 A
